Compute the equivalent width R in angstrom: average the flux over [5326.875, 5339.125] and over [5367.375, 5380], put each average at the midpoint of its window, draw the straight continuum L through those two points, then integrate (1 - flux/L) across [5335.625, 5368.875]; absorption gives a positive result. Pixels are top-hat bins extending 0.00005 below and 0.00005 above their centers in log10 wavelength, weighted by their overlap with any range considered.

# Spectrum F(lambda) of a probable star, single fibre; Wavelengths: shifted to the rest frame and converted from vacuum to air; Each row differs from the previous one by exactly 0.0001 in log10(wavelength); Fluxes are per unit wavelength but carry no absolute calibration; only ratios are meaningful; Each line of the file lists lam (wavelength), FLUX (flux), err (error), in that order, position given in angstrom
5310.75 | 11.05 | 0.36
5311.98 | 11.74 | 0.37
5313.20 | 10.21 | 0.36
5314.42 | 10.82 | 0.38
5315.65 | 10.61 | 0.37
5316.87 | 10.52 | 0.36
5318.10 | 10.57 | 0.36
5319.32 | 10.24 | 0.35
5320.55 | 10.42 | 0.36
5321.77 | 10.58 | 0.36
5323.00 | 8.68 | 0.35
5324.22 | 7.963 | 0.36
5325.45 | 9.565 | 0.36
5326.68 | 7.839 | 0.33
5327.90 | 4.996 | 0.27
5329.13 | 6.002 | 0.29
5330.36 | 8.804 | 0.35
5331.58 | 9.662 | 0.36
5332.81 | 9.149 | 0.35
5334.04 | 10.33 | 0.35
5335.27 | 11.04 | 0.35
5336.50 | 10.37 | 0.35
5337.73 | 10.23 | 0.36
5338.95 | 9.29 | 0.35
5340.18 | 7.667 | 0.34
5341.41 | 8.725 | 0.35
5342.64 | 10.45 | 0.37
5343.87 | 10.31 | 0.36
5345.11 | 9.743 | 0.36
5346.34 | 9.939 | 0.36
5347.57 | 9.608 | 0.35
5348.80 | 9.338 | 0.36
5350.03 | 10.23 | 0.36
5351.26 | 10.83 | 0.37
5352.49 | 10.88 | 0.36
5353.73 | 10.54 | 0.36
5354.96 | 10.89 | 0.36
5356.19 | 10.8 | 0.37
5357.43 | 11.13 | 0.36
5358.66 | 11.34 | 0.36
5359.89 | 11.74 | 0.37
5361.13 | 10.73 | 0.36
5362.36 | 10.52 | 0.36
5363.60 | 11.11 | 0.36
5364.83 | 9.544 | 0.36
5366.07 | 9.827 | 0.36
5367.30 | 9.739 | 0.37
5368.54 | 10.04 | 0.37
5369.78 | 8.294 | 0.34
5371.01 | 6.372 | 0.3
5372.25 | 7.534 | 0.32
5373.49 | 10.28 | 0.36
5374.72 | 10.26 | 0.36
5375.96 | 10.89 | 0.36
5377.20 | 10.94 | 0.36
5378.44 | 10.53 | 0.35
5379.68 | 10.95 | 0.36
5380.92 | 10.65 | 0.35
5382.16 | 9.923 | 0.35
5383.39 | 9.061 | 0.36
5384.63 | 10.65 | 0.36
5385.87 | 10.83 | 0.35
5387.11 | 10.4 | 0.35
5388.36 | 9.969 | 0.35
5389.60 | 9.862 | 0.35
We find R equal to -3.5 angstrom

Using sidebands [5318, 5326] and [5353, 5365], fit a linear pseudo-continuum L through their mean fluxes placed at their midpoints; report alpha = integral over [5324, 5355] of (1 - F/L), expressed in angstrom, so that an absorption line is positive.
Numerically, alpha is 2.6 angstrom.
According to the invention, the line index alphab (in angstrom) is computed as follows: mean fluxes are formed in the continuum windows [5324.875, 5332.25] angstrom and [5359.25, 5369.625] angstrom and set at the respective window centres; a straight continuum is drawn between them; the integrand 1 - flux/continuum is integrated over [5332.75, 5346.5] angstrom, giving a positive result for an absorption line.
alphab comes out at -1.95 angstrom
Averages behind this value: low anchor 7.81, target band 9.79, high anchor 10.3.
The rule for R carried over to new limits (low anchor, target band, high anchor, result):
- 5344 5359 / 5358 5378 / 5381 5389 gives 0.67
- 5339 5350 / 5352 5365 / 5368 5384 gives -1.77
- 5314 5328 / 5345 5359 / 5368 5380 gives -1.30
